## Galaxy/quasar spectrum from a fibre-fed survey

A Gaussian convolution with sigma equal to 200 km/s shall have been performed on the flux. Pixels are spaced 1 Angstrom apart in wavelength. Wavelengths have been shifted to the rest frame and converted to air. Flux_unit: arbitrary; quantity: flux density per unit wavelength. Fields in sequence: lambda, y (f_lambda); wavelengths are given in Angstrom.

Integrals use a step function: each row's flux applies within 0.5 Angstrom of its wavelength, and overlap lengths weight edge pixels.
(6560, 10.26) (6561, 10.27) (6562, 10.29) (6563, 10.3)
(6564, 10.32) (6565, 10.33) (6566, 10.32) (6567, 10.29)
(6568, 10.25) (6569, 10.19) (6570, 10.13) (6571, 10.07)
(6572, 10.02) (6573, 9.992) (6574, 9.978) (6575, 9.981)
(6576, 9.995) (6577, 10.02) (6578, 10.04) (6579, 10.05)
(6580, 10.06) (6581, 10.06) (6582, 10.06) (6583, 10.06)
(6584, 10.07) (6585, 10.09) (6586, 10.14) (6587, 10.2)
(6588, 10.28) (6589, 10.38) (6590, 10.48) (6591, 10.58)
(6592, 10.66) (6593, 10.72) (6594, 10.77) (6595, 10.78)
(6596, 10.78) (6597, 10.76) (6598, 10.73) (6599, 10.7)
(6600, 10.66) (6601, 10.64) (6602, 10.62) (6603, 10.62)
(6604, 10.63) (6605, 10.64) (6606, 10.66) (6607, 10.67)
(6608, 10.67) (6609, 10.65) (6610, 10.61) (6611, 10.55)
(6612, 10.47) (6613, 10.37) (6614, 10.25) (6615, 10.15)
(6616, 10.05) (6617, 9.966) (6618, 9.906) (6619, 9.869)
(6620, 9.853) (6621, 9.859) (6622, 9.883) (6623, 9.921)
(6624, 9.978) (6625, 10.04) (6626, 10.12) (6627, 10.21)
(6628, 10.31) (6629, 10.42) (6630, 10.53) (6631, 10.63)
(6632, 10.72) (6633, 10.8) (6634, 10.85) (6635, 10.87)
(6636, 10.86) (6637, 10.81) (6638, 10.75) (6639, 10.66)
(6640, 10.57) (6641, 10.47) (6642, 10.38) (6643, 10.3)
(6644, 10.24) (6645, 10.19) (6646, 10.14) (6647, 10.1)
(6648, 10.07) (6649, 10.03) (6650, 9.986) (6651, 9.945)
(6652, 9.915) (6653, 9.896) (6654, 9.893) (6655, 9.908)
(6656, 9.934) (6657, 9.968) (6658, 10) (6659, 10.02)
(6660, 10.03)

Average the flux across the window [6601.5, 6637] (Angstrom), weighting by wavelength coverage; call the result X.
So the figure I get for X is 10.4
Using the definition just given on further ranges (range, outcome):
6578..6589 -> 10.1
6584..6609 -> 10.6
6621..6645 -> 10.4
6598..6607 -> 10.7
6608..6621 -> 10.2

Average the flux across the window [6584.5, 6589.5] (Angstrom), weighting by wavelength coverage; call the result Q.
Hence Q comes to 10.2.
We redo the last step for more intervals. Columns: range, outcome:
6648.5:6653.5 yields 9.95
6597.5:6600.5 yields 10.7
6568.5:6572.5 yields 10.1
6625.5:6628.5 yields 10.2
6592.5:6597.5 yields 10.8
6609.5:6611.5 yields 10.6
